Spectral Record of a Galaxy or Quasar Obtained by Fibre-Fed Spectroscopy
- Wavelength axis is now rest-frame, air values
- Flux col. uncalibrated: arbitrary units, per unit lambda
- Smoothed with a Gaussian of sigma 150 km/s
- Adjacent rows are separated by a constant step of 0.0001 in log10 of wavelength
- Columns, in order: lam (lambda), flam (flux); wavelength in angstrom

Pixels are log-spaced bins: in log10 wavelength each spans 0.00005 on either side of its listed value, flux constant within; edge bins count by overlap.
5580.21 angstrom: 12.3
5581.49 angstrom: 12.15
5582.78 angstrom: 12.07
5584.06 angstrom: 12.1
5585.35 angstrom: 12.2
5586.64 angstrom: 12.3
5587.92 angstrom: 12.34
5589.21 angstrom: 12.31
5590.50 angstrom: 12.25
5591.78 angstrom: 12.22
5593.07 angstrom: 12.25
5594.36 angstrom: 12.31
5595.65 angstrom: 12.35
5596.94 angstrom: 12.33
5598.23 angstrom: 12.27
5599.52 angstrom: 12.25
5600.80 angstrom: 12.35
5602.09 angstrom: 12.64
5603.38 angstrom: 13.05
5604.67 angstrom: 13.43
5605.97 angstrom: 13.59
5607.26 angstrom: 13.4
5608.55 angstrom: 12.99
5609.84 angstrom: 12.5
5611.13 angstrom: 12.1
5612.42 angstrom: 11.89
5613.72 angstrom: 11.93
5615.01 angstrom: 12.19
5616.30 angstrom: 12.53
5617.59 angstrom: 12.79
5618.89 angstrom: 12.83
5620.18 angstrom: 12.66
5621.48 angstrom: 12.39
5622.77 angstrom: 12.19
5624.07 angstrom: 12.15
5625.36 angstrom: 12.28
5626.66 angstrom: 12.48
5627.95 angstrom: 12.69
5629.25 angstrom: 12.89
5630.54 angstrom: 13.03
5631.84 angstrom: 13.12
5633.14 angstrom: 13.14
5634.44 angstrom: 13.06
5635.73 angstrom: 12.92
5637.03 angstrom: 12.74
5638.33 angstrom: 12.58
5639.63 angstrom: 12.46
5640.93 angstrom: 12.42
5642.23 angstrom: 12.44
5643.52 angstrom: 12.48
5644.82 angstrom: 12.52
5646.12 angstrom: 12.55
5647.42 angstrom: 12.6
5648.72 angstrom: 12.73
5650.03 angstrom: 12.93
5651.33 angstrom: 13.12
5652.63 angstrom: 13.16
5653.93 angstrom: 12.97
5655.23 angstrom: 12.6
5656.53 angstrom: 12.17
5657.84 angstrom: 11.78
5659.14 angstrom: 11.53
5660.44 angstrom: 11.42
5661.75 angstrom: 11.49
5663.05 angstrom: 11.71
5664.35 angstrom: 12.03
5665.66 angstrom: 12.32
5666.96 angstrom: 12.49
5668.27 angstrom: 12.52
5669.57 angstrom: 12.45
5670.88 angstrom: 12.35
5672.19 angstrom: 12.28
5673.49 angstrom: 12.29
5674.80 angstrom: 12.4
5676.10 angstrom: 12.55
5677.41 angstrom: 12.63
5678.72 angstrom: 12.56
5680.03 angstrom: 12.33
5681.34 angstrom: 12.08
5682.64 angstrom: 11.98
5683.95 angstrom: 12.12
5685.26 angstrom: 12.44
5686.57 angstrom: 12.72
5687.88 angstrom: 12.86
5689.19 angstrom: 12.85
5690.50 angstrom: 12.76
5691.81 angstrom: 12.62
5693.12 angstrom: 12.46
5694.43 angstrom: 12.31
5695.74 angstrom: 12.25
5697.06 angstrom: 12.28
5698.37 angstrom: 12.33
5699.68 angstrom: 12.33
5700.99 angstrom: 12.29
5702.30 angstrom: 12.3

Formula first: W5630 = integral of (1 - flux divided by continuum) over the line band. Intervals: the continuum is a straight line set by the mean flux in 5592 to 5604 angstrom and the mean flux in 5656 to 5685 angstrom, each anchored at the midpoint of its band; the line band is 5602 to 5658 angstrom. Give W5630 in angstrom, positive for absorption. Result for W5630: -1.7 angstrom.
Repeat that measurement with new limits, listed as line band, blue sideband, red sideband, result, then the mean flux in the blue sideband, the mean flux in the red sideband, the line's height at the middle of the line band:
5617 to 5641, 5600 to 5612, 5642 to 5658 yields 0.1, 12.9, 12.7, 12.8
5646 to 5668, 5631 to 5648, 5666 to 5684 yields 0.4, 12.7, 12.4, 12.5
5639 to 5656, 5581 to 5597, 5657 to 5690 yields -0.6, 12.2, 12.2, 12.2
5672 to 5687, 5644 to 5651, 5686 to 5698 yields 0.3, 12.7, 12.6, 12.6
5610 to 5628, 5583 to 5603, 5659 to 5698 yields -0.1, 12.3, 12.3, 12.3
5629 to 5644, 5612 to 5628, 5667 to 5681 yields -0.5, 12.4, 12.4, 12.4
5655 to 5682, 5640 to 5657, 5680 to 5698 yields 0.8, 12.7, 12.4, 12.6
